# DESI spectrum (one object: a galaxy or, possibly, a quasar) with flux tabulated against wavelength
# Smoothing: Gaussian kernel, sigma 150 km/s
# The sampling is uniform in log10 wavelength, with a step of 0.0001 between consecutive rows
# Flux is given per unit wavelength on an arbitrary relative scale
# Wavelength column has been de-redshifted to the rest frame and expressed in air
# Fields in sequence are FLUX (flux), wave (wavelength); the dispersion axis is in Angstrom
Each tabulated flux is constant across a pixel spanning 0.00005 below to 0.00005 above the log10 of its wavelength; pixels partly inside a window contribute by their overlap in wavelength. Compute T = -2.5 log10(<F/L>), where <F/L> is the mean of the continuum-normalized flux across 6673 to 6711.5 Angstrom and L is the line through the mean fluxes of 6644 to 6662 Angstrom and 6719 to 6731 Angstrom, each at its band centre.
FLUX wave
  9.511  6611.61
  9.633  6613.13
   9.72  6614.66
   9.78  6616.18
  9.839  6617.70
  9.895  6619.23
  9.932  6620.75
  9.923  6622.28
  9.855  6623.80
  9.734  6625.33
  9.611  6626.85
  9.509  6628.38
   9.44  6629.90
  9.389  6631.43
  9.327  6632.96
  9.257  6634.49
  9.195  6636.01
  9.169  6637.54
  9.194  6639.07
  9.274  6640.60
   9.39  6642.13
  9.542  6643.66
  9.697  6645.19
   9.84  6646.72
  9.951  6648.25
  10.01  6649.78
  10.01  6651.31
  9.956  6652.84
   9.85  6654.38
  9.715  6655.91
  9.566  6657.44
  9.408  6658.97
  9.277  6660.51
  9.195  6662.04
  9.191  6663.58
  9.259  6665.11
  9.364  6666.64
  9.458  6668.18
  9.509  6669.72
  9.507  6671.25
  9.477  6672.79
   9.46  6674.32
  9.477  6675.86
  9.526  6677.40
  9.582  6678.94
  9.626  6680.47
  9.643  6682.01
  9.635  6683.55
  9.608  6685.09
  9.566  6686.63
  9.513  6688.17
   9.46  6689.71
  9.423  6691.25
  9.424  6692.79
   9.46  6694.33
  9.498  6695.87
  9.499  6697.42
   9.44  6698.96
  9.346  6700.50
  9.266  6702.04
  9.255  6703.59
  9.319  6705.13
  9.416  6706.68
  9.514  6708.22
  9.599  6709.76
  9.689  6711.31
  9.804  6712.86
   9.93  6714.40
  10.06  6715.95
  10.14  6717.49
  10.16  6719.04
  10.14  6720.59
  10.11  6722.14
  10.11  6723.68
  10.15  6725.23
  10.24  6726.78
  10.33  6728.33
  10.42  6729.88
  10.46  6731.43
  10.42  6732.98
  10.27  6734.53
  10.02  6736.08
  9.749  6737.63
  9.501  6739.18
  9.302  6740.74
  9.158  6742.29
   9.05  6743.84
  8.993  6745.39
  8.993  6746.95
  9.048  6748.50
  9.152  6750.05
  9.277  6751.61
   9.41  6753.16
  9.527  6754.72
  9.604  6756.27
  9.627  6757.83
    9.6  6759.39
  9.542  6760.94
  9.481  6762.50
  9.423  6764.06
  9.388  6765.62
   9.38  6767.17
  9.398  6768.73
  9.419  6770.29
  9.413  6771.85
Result 0.056 mag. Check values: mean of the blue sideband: 9.73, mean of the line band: 9.49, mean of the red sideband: 10.2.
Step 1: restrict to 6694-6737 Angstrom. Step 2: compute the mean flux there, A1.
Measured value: 9.86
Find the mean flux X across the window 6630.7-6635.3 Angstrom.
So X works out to 9.33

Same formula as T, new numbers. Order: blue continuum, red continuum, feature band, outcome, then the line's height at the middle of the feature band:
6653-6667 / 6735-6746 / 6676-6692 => -0.01 mag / 9.44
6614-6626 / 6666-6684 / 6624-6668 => 0.02 mag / 9.69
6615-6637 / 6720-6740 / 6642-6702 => 0.03 mag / 9.85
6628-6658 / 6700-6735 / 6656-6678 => 0.03 mag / 9.68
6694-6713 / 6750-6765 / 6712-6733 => -0.08 mag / 9.46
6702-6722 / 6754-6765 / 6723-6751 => -0.01 mag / 9.63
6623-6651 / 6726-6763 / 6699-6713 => 0.02 mag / 9.6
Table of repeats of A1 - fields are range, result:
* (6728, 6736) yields 10.4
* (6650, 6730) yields 9.64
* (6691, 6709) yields 9.41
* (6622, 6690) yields 9.53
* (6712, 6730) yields 10.1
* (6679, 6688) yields 9.61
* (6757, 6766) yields 9.51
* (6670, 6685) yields 9.55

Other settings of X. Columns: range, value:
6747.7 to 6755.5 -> 9.29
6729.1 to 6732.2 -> 10.4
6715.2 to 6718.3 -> 10.1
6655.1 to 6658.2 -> 9.66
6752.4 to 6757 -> 9.51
